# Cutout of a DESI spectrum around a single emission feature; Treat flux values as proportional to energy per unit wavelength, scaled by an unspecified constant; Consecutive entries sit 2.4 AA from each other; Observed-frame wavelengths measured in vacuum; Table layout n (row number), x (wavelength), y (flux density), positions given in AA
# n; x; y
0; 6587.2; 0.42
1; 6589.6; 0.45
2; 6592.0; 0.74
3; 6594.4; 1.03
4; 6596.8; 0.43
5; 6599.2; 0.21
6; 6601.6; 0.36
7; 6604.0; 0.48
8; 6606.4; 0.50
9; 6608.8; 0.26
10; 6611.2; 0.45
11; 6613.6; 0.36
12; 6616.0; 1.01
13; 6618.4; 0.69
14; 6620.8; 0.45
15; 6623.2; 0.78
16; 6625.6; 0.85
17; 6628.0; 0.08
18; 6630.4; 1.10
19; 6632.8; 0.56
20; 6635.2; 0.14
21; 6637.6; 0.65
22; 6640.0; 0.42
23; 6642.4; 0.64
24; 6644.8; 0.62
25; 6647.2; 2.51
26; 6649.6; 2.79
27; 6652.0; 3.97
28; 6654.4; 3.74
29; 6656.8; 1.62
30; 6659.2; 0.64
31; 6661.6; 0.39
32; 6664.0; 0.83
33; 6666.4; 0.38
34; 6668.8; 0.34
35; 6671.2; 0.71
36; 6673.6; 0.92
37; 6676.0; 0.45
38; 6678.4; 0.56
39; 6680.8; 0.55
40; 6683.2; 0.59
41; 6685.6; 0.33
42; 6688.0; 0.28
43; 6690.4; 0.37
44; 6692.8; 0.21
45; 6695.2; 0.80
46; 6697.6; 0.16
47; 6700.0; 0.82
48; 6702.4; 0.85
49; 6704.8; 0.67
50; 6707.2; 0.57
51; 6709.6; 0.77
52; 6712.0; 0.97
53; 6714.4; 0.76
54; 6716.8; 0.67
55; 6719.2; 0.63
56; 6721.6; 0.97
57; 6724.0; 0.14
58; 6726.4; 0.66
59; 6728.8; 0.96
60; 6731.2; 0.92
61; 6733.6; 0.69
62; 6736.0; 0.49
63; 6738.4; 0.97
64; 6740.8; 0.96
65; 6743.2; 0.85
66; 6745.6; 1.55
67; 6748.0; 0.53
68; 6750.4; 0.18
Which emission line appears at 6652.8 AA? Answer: [O II]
